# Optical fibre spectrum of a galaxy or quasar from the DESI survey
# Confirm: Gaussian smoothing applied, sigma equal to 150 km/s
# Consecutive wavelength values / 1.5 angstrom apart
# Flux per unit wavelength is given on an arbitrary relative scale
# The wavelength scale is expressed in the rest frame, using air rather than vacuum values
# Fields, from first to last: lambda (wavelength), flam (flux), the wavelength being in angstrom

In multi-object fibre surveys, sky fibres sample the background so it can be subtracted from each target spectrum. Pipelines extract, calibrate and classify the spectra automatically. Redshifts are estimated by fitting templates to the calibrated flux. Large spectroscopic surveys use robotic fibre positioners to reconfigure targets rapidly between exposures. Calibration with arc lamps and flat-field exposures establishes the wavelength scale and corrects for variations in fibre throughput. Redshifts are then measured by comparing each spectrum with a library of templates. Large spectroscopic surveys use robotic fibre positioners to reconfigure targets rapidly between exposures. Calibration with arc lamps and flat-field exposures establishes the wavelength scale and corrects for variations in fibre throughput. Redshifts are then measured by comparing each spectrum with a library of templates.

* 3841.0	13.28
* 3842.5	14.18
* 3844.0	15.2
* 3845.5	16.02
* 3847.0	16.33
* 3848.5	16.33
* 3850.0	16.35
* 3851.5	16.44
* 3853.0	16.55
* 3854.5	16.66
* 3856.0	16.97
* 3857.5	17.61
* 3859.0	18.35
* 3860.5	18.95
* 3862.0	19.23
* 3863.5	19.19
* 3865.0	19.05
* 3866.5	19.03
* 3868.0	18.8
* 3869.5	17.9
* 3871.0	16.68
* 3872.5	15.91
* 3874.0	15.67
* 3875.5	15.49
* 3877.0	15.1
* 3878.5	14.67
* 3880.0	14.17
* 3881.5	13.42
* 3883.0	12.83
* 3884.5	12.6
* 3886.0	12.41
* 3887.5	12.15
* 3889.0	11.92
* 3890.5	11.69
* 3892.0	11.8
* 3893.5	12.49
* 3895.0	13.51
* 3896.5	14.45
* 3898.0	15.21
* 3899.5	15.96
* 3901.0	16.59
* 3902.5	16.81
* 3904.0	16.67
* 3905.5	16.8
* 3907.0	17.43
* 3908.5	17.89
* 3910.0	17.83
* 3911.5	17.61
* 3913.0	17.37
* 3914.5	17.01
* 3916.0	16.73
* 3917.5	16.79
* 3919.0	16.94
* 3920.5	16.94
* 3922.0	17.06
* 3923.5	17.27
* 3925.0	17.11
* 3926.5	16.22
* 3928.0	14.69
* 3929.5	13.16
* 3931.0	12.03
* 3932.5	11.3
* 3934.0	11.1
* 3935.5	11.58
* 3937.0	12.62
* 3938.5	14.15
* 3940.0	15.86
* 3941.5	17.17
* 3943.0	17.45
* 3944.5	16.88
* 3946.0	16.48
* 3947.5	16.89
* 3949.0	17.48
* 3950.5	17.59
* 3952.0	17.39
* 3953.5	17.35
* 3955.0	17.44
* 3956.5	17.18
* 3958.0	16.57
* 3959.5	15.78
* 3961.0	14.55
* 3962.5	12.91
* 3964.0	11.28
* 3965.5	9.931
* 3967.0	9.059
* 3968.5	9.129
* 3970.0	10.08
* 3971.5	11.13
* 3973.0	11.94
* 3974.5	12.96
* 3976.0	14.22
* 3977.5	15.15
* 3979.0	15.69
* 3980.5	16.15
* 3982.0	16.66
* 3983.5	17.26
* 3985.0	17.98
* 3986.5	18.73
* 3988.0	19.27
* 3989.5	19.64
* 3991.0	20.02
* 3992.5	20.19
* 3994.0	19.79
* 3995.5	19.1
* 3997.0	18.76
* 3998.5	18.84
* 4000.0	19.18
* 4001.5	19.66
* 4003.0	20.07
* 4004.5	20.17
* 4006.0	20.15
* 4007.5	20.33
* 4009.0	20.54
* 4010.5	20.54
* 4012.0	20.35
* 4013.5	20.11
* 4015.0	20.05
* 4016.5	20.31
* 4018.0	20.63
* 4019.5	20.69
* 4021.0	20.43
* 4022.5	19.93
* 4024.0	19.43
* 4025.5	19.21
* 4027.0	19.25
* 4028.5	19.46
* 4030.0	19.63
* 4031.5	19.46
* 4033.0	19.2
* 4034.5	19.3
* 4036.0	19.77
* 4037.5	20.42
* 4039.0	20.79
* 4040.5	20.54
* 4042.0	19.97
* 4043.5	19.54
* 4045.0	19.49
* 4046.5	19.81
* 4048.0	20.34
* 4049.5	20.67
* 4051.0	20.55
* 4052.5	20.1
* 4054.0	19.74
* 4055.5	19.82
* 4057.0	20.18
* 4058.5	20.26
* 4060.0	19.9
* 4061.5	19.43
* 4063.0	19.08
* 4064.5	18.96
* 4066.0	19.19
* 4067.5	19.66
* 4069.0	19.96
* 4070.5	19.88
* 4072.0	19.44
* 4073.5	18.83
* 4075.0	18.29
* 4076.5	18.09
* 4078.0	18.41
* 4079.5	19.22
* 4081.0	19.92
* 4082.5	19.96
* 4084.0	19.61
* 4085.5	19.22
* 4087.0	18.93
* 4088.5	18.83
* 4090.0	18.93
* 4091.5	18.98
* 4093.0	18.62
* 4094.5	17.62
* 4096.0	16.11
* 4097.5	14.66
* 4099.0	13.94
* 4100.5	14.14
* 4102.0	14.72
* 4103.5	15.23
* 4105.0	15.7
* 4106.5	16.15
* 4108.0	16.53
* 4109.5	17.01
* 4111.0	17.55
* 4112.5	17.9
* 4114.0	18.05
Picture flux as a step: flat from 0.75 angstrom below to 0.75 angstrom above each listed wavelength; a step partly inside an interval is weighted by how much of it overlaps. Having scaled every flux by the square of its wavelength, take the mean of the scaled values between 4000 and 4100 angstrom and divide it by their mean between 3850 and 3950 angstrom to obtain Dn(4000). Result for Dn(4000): 1.3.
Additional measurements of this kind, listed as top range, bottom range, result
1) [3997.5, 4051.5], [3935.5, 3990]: 1.36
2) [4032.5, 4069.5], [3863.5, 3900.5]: 1.46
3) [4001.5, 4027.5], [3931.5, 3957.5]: 1.33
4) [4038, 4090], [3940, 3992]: 1.33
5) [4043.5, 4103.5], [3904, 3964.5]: 1.27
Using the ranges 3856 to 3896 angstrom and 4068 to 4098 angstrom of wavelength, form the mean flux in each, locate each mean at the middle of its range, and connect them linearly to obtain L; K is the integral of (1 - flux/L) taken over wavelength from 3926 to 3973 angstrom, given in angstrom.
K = 6.7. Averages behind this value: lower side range 15.4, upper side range 18.7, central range 14.2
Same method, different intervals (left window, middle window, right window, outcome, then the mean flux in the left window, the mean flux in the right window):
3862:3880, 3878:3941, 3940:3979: 4.35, 17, 14.6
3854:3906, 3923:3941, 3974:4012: 3.20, 15.6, 18.5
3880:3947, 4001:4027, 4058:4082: -3.47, 15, 19.3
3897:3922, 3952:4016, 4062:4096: 3.68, 16.9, 19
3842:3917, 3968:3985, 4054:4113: 3.09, 15.9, 18.2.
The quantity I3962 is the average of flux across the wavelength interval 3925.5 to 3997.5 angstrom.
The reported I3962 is 15.3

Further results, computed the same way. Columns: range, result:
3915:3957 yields 15.7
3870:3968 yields 15.1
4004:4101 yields 19.4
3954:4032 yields 17.4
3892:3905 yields 15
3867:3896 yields 14.2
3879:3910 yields 14.4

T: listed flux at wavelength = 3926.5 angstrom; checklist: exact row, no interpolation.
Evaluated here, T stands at 16.22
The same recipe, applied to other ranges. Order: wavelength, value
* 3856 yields 16.97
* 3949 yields 17.48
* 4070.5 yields 19.88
